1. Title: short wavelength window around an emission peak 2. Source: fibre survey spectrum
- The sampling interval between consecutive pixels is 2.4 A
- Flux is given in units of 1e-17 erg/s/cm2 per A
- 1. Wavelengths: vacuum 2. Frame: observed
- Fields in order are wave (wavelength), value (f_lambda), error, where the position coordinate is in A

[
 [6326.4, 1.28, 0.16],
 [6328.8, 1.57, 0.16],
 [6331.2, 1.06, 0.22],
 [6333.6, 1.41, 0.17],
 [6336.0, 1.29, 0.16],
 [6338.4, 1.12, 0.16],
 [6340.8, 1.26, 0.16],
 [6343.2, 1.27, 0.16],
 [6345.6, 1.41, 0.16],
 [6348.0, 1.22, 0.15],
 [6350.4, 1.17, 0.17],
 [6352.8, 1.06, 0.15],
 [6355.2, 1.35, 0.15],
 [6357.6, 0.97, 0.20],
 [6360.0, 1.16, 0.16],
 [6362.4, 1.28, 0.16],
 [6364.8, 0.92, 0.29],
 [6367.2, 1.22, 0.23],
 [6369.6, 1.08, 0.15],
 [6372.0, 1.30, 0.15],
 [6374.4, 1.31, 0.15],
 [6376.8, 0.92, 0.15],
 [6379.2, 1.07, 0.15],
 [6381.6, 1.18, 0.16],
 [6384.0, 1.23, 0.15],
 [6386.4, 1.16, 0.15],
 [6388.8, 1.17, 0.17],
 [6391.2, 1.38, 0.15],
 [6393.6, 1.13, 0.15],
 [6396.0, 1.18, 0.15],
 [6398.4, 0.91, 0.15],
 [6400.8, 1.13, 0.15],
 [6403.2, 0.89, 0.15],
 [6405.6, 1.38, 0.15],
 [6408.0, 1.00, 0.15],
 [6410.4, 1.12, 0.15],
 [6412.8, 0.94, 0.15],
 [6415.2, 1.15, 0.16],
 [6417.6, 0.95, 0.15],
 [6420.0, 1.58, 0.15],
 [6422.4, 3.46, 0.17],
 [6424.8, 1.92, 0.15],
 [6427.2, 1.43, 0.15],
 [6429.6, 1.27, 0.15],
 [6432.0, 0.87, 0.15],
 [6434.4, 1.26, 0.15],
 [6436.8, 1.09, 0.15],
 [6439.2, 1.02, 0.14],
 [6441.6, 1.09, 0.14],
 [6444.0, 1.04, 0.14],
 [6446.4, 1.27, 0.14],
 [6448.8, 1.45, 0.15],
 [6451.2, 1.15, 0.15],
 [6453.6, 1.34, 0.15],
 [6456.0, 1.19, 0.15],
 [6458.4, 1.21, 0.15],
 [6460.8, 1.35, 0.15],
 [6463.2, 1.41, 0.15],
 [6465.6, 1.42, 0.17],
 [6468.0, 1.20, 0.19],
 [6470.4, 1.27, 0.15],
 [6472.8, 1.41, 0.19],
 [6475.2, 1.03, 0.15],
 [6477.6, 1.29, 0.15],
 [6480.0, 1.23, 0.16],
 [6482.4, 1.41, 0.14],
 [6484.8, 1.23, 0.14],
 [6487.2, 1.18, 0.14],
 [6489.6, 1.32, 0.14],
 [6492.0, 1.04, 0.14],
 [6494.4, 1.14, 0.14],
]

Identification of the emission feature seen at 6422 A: H-beta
